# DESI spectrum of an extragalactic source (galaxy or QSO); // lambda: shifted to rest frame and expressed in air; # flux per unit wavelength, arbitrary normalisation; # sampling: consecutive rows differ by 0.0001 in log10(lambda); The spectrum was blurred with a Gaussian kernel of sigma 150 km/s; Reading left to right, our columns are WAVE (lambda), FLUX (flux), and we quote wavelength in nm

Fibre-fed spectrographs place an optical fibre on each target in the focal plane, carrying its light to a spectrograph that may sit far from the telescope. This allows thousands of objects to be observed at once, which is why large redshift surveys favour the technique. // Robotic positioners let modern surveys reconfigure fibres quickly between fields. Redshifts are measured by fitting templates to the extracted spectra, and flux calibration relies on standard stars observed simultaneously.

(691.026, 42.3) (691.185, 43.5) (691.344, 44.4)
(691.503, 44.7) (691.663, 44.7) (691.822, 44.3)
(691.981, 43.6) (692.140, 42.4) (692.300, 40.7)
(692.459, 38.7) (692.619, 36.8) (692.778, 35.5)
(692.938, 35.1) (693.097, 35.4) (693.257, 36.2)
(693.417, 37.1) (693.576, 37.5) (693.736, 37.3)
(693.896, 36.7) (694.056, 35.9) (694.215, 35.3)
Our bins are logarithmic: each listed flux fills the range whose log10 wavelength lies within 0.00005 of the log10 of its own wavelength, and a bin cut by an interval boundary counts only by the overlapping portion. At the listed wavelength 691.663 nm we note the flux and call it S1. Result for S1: 44.7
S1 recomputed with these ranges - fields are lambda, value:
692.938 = 35.1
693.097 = 35.4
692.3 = 40.7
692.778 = 35.5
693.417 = 37.1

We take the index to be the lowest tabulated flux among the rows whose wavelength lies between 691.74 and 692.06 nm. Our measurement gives 43.6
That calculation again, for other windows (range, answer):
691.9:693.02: 35.1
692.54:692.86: 35.5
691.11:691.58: 43.5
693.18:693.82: 36.2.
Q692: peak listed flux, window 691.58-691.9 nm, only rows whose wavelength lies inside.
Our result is 44.7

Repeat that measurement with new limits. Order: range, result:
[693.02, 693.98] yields 37.5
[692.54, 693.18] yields 36.8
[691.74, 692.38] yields 44.3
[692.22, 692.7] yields 40.7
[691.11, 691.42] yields 44.4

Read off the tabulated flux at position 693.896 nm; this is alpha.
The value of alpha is 36.7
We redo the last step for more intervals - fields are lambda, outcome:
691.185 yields 43.5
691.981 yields 43.6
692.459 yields 38.7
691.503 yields 44.7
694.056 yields 35.9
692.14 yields 42.4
